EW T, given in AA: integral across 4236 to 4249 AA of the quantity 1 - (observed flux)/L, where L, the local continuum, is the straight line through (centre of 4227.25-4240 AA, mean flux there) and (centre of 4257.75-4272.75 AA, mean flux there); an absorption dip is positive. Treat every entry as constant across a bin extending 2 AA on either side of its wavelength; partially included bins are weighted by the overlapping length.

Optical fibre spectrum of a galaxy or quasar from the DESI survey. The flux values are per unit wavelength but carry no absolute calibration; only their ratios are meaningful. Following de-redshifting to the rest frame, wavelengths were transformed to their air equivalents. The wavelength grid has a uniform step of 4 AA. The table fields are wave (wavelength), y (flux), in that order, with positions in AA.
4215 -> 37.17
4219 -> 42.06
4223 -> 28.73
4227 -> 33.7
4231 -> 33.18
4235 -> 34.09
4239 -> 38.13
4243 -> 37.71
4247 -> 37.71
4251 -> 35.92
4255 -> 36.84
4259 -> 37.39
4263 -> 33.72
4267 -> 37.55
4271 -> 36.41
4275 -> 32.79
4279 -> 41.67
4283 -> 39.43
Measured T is -0.9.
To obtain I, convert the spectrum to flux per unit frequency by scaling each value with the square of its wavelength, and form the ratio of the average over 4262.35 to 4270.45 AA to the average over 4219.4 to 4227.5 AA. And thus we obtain 1.12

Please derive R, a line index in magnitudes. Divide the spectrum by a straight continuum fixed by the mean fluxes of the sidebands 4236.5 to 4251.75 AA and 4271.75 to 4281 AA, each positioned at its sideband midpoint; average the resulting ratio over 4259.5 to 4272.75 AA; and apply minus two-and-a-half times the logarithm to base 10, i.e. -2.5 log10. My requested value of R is 0.03 mag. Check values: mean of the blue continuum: 37.4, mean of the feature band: 36.1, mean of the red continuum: 37.1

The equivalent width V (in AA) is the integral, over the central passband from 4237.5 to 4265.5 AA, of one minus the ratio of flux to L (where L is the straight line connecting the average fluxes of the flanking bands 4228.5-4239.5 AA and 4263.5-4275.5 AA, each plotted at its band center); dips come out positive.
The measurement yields -1.3 AA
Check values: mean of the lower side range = 34.7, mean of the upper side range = 35.7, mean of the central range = 36.8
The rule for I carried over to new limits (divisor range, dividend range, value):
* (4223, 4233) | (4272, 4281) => 1.17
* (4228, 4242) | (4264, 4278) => 1.04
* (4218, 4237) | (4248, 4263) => 1.09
